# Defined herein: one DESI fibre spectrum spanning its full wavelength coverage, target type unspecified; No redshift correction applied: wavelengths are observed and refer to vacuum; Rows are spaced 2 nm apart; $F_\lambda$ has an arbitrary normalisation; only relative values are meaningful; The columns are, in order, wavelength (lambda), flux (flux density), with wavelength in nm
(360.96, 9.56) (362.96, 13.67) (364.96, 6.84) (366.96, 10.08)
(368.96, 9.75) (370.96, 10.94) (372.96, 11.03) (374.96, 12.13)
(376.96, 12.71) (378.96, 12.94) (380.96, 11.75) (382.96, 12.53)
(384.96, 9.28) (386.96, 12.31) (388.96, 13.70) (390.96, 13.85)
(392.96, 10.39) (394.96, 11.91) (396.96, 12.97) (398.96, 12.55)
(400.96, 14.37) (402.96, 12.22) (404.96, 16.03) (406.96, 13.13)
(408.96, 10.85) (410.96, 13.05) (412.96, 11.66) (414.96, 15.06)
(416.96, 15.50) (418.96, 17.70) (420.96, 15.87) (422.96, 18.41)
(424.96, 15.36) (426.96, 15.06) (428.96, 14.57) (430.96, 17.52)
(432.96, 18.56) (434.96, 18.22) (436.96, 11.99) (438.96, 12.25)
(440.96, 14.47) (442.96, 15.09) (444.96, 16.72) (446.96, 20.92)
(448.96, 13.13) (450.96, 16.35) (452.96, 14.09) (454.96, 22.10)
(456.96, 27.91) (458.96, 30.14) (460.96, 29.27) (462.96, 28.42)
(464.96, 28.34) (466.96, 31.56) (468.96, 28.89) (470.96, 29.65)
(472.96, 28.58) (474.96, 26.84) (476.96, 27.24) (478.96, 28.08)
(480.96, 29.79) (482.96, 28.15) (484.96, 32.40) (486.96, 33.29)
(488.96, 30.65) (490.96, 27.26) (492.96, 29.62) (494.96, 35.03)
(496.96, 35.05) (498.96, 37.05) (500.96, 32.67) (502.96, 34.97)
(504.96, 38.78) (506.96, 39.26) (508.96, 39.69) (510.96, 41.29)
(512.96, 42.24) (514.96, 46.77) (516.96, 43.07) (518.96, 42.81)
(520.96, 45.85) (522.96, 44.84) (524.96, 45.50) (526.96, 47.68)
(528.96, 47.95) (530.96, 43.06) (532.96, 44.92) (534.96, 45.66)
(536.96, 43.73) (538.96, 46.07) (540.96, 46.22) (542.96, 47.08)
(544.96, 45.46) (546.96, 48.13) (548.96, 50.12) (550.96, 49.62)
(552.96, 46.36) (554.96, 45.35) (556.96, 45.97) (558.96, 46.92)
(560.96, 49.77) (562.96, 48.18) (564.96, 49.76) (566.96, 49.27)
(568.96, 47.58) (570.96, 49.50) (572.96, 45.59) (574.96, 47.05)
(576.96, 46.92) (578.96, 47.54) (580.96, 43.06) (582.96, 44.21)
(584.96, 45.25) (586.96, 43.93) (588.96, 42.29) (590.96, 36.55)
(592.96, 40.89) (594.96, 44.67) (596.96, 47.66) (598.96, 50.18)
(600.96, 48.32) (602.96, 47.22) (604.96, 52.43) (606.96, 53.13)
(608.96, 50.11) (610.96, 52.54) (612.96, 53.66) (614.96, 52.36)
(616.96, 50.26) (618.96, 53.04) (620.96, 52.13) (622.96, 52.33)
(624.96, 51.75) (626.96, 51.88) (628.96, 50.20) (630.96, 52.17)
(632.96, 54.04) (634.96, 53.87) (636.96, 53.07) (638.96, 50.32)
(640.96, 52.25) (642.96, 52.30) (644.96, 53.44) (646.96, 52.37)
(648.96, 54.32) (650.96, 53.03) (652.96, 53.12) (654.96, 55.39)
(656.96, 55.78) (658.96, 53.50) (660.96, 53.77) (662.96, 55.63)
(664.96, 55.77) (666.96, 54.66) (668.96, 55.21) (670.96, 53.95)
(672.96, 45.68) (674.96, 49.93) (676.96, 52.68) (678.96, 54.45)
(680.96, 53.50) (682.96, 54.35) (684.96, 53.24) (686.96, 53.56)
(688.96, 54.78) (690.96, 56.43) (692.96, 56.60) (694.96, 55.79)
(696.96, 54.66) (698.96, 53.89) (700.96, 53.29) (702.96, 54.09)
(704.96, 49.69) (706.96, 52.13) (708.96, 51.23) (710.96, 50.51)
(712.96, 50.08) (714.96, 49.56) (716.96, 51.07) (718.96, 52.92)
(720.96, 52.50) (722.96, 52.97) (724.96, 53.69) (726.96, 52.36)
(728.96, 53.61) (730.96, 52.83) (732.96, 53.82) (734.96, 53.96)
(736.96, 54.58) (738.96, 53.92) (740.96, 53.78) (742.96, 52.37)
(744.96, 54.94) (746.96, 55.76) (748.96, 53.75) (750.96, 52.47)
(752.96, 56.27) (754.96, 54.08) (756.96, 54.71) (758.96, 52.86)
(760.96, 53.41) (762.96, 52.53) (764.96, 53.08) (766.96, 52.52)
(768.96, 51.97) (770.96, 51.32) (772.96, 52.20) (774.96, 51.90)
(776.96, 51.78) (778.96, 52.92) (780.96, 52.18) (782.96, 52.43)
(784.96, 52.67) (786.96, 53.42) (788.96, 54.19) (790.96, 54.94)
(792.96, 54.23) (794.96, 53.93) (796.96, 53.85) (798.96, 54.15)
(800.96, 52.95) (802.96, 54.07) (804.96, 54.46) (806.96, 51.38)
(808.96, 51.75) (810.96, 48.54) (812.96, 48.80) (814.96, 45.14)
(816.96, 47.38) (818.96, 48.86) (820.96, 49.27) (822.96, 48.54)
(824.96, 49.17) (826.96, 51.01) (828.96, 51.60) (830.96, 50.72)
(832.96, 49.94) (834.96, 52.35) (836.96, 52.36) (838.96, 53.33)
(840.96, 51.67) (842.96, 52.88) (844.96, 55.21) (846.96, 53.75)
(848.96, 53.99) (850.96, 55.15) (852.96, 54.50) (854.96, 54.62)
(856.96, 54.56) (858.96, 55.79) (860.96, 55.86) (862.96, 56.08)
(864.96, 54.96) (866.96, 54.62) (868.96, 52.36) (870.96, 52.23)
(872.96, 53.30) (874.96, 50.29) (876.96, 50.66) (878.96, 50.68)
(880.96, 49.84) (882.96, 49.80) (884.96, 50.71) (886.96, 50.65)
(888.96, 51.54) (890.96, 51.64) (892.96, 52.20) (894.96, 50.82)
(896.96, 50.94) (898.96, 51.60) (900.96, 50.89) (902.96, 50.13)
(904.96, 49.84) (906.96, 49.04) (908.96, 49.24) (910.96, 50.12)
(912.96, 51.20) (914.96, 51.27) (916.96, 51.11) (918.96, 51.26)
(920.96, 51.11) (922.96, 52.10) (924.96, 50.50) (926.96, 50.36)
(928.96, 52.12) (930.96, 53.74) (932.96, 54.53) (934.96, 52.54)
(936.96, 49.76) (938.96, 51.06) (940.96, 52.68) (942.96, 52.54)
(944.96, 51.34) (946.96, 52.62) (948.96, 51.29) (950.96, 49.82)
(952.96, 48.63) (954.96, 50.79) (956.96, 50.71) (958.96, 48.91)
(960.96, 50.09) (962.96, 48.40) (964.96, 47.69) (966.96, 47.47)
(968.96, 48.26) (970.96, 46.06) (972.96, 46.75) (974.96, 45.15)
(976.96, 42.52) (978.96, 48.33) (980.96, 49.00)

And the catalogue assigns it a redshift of 0.14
